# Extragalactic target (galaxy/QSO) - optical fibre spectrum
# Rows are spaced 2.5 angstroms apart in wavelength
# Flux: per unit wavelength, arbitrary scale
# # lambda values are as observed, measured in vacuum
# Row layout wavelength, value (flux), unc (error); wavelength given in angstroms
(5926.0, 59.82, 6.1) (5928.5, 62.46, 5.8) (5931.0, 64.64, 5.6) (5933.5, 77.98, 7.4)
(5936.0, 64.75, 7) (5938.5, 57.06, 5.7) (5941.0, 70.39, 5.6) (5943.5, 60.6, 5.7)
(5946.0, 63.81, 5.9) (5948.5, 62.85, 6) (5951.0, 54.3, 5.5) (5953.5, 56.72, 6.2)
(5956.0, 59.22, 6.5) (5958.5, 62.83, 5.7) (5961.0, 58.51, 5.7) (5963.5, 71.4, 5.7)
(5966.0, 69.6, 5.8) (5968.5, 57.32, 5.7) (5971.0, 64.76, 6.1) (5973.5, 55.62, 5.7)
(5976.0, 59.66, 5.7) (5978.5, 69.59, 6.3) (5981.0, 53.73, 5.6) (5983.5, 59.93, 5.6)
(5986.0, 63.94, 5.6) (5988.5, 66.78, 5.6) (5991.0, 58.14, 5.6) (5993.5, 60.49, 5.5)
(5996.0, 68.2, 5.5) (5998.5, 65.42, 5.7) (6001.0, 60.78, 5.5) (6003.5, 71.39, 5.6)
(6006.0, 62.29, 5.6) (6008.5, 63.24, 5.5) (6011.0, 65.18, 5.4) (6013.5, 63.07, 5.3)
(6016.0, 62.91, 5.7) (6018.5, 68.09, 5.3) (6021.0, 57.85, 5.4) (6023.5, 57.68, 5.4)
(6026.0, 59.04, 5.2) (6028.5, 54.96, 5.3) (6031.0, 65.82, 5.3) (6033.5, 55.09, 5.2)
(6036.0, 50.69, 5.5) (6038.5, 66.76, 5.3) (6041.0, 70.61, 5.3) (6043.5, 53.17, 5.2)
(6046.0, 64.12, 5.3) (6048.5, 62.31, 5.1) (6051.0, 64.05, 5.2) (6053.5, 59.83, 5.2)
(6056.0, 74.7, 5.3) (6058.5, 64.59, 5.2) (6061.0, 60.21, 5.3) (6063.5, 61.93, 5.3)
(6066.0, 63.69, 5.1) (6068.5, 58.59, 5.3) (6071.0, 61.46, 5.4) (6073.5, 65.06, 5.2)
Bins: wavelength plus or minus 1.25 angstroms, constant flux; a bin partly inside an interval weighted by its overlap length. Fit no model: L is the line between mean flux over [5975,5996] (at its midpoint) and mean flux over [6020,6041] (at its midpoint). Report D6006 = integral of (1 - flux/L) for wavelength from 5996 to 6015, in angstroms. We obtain -1.2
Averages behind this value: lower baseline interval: 62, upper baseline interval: 59.2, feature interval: 64.7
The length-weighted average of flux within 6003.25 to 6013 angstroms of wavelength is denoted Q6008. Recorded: 64.7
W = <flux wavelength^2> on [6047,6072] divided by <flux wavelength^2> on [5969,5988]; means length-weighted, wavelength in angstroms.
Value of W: 1.06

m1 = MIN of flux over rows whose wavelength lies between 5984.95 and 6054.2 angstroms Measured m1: 50.69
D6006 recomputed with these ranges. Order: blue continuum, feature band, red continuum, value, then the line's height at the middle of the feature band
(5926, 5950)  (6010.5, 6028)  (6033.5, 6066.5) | 0.4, 63.1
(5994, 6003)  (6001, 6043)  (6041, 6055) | 1.0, 63.5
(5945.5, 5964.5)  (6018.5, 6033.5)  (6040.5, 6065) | 0.8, 62.7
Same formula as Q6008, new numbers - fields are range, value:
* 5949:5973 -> 61.5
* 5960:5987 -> 62.2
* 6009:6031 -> 61.4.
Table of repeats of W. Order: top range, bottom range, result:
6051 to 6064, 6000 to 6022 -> 1.02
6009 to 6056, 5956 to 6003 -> 1.00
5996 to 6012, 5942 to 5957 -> 1.11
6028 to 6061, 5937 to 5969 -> 1.03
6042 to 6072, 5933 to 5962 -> 1.04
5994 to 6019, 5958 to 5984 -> 1.06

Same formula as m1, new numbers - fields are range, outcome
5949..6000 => 53.73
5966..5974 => 55.62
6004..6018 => 62.29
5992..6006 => 60.49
